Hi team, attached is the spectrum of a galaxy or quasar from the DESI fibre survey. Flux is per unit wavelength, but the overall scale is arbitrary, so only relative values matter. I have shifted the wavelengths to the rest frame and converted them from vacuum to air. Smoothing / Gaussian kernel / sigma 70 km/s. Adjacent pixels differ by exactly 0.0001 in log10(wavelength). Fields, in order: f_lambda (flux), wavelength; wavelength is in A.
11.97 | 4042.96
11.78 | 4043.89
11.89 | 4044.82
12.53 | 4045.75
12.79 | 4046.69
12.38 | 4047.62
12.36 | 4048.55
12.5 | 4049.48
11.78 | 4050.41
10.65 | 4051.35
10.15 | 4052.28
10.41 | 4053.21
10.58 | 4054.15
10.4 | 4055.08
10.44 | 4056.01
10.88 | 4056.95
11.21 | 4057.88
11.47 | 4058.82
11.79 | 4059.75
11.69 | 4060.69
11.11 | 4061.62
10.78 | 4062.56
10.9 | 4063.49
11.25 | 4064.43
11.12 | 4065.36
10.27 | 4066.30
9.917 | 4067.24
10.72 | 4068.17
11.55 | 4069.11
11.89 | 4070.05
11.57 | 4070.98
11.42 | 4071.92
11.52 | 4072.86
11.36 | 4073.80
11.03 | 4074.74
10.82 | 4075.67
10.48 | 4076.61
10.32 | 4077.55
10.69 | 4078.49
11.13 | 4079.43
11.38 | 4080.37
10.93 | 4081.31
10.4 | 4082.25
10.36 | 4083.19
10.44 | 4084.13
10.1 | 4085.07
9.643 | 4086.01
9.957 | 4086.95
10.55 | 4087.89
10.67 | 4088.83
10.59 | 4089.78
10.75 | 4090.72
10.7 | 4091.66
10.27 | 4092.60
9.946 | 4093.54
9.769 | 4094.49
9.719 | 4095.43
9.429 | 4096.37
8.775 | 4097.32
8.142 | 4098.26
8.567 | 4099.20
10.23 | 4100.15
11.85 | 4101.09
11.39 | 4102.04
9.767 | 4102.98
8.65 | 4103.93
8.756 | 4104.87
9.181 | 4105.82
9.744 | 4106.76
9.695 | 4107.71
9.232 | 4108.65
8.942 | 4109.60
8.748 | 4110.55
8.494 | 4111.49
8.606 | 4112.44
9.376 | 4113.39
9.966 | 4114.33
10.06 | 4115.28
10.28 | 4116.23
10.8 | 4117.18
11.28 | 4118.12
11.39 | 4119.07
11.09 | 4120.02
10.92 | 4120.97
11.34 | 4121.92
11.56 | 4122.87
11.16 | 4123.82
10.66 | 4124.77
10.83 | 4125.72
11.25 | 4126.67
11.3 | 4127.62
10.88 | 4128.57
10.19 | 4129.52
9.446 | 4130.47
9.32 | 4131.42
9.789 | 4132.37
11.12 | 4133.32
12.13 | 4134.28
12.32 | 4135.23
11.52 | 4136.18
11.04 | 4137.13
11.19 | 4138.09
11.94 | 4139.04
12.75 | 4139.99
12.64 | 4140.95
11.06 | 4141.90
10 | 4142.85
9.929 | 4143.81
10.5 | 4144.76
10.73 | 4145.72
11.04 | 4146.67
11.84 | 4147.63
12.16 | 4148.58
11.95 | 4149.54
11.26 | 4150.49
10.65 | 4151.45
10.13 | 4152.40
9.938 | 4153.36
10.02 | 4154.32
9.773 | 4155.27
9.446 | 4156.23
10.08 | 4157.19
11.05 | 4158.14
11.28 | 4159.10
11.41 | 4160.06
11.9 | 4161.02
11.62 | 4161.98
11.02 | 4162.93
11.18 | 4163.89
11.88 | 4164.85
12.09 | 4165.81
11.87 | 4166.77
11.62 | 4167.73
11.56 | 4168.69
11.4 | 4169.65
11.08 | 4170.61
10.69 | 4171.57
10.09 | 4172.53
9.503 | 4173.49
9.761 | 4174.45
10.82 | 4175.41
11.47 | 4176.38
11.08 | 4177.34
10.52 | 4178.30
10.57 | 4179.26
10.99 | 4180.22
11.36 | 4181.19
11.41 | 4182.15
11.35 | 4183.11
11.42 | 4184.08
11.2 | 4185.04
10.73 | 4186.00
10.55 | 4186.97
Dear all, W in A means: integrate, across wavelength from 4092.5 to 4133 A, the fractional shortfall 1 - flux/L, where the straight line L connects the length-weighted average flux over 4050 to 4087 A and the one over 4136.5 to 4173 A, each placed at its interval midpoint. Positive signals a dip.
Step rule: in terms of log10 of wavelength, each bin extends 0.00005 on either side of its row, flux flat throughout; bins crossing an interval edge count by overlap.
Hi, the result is 3.6 A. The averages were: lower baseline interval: 10.9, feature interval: 10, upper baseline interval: 11.1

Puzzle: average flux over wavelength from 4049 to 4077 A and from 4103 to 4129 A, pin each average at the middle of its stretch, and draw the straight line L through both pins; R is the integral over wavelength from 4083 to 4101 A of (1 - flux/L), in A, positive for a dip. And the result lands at 1.0 A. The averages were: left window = 11.1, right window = 10.1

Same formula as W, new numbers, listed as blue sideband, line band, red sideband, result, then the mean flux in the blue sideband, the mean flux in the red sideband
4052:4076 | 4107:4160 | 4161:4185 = 2.0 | 11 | 11.1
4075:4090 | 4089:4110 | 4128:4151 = 1.9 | 10.5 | 11.1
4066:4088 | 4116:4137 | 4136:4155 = 0.1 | 10.8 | 11.1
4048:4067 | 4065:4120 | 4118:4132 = 3.6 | 11.1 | 10.8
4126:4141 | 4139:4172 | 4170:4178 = -0.9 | 11.1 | 10.6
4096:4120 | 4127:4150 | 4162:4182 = -1.7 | 9.68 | 11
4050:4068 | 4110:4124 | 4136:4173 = 0.9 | 10.9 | 11.1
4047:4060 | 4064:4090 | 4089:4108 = -0.7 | 11.2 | 9.81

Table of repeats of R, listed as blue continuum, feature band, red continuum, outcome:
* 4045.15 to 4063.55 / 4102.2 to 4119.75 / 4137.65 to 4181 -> 2.4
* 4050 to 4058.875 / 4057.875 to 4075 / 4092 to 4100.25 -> -1.4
